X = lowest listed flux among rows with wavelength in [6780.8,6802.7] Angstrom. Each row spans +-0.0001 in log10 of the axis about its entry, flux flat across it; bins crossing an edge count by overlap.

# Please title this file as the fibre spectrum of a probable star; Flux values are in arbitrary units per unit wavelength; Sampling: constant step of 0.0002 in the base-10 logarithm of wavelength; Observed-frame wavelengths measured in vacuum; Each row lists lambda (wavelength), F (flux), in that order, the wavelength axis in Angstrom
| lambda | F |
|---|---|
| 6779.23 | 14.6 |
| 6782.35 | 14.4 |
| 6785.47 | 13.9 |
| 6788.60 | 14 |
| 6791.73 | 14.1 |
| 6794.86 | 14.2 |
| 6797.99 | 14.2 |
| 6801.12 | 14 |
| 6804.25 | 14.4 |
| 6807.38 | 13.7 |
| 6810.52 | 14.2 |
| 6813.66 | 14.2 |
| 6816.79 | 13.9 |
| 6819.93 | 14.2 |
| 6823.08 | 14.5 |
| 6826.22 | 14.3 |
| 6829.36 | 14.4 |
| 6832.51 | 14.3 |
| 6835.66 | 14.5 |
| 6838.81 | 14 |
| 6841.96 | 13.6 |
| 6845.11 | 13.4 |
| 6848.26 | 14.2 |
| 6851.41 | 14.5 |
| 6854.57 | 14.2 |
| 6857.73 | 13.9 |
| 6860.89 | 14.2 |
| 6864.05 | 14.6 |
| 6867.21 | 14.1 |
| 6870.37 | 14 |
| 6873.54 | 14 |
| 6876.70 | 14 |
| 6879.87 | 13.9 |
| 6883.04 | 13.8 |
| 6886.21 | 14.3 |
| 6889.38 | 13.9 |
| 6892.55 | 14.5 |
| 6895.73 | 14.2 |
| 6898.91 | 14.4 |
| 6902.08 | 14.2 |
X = 13.9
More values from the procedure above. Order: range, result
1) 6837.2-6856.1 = 13.4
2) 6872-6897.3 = 13.8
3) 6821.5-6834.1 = 14.3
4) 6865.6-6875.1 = 14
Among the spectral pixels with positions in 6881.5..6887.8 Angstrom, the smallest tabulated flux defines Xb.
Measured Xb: 13.8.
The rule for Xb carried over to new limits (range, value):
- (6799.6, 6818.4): 13.7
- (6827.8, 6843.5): 13.6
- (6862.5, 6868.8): 14.1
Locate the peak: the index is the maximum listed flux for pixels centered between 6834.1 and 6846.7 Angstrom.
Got 14.5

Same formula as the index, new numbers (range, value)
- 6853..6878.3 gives 14.6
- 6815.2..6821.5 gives 14.2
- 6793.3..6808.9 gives 14.4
